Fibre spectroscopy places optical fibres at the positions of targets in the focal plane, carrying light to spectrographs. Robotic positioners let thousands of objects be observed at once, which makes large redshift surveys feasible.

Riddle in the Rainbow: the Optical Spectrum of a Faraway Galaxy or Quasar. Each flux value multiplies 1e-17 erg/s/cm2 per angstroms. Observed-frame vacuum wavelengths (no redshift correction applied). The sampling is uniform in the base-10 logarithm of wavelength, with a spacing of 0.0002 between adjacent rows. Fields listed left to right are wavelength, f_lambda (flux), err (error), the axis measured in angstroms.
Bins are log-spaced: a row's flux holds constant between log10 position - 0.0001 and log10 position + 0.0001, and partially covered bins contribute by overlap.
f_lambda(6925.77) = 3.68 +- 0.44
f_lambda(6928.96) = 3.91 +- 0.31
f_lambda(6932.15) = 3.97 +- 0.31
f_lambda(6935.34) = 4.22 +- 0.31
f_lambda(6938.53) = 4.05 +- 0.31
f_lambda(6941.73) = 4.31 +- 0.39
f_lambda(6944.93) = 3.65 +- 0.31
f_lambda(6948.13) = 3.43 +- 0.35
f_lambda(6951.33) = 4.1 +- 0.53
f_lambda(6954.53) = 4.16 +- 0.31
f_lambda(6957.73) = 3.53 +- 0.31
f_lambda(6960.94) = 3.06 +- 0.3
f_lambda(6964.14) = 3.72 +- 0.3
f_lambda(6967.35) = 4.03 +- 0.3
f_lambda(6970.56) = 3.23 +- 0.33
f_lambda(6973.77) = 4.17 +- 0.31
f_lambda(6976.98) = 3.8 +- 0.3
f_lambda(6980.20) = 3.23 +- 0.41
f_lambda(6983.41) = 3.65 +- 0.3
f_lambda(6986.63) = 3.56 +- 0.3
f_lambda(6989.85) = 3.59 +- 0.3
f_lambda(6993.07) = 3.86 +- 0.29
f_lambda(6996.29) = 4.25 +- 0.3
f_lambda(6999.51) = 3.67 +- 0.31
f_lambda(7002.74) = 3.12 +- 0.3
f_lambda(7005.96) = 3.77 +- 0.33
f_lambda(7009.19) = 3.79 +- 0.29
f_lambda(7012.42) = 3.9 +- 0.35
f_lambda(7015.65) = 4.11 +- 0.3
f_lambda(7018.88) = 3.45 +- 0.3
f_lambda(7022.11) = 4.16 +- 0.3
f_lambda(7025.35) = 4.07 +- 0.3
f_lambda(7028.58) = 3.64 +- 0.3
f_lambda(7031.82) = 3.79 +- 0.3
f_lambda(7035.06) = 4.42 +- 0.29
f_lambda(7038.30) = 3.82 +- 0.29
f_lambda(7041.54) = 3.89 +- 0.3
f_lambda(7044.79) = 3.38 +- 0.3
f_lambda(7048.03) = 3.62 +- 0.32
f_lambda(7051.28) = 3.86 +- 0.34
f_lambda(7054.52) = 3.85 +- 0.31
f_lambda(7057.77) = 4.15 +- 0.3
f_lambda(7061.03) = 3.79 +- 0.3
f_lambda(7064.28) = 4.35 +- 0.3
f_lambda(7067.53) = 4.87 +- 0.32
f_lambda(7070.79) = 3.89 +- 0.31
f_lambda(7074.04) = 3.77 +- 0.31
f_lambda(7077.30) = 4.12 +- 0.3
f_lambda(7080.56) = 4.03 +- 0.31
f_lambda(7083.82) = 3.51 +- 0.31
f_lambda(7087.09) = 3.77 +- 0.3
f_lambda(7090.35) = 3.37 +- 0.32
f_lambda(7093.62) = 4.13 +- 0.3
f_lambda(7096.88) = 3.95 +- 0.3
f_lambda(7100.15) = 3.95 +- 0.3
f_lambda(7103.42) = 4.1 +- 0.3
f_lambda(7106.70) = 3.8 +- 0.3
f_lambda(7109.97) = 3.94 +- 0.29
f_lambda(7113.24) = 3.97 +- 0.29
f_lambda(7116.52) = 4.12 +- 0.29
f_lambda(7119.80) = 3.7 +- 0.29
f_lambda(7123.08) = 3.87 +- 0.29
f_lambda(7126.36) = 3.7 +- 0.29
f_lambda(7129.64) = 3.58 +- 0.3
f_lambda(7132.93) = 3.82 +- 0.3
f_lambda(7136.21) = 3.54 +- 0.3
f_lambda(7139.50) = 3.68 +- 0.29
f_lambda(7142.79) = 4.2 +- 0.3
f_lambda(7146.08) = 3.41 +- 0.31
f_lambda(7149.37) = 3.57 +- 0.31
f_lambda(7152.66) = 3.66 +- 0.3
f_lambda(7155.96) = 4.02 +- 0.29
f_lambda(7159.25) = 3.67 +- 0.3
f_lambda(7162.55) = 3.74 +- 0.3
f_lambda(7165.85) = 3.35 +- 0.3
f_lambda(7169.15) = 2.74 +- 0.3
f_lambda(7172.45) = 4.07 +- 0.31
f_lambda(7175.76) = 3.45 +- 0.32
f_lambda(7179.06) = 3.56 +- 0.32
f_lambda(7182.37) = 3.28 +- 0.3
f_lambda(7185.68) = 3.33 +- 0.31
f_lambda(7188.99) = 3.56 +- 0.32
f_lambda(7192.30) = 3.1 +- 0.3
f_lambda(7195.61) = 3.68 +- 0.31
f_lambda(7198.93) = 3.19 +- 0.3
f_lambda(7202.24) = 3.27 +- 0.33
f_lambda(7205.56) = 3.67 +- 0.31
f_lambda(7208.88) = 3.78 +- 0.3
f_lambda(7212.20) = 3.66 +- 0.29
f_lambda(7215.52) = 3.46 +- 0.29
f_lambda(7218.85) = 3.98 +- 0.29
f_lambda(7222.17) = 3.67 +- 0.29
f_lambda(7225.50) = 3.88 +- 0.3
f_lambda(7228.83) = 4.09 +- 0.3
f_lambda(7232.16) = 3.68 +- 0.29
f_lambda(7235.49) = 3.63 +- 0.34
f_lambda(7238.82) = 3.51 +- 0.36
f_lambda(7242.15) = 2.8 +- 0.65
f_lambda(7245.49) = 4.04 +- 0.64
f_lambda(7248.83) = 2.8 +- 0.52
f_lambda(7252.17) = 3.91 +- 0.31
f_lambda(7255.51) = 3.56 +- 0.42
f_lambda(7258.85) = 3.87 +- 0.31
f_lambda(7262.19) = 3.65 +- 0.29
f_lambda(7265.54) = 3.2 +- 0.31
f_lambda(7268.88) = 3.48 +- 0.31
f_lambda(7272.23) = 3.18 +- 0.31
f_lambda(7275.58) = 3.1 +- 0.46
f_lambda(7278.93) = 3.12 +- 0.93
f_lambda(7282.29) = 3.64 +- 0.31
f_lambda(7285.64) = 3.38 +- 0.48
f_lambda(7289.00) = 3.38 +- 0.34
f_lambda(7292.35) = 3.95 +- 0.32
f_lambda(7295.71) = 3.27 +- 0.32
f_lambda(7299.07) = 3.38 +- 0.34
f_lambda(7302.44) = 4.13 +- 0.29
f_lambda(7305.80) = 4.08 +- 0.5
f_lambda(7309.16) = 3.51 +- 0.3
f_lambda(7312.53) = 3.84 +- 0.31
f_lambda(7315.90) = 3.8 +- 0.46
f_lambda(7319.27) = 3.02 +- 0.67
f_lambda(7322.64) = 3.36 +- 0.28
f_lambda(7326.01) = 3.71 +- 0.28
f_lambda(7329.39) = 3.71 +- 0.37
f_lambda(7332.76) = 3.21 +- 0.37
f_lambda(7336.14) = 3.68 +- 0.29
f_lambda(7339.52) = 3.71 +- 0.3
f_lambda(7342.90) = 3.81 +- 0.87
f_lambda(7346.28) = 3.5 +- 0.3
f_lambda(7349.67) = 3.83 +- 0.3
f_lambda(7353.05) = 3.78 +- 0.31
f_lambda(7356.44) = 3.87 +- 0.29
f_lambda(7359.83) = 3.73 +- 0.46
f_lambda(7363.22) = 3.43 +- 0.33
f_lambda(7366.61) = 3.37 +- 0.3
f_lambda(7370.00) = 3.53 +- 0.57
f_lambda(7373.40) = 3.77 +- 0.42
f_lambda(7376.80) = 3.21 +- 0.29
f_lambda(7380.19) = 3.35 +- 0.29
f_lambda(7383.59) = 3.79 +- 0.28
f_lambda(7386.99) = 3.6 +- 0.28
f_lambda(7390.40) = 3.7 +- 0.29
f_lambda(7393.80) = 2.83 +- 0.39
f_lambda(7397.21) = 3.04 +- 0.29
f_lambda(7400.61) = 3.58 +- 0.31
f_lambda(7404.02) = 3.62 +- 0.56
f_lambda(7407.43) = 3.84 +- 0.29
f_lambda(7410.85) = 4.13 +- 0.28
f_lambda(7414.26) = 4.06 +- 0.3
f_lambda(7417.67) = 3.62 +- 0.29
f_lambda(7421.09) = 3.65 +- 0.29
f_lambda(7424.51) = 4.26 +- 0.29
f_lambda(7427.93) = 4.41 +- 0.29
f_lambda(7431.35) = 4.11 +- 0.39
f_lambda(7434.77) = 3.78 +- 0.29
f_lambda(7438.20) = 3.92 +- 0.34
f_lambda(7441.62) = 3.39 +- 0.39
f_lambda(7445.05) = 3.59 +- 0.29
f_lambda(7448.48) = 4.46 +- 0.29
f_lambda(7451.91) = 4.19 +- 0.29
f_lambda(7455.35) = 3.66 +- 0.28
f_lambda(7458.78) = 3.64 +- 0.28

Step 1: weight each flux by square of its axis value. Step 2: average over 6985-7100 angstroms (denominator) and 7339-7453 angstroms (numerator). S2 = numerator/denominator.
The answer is 1.1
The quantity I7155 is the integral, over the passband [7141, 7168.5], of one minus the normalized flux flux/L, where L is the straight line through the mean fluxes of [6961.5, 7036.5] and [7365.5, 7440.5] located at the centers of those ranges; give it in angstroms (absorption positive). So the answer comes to 0.5 angstroms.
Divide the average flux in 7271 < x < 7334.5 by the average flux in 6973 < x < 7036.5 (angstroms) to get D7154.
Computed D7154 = 0.93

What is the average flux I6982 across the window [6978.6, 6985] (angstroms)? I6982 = 3.44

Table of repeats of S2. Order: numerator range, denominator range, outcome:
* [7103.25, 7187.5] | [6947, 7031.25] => 1.03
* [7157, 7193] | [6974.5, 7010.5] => 0.99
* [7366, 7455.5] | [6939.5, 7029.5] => 1.12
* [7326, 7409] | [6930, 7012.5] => 1.06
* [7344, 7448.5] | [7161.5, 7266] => 1.10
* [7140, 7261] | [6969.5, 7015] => 1.03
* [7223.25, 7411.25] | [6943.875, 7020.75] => 1.06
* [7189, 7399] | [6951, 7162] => 0.99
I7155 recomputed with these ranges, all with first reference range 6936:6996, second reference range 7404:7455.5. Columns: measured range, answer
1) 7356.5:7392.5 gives 3.3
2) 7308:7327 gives 1.7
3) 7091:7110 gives -0.7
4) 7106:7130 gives -0.3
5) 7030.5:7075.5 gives -2.1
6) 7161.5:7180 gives 1.7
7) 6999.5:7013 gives 0.5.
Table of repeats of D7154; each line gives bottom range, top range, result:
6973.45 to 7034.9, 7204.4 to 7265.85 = 0.96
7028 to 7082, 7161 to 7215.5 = 0.87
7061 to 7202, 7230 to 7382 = 0.95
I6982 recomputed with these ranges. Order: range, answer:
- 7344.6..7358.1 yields 3.74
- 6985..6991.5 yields 3.57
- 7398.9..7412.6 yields 3.79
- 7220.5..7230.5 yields 3.88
